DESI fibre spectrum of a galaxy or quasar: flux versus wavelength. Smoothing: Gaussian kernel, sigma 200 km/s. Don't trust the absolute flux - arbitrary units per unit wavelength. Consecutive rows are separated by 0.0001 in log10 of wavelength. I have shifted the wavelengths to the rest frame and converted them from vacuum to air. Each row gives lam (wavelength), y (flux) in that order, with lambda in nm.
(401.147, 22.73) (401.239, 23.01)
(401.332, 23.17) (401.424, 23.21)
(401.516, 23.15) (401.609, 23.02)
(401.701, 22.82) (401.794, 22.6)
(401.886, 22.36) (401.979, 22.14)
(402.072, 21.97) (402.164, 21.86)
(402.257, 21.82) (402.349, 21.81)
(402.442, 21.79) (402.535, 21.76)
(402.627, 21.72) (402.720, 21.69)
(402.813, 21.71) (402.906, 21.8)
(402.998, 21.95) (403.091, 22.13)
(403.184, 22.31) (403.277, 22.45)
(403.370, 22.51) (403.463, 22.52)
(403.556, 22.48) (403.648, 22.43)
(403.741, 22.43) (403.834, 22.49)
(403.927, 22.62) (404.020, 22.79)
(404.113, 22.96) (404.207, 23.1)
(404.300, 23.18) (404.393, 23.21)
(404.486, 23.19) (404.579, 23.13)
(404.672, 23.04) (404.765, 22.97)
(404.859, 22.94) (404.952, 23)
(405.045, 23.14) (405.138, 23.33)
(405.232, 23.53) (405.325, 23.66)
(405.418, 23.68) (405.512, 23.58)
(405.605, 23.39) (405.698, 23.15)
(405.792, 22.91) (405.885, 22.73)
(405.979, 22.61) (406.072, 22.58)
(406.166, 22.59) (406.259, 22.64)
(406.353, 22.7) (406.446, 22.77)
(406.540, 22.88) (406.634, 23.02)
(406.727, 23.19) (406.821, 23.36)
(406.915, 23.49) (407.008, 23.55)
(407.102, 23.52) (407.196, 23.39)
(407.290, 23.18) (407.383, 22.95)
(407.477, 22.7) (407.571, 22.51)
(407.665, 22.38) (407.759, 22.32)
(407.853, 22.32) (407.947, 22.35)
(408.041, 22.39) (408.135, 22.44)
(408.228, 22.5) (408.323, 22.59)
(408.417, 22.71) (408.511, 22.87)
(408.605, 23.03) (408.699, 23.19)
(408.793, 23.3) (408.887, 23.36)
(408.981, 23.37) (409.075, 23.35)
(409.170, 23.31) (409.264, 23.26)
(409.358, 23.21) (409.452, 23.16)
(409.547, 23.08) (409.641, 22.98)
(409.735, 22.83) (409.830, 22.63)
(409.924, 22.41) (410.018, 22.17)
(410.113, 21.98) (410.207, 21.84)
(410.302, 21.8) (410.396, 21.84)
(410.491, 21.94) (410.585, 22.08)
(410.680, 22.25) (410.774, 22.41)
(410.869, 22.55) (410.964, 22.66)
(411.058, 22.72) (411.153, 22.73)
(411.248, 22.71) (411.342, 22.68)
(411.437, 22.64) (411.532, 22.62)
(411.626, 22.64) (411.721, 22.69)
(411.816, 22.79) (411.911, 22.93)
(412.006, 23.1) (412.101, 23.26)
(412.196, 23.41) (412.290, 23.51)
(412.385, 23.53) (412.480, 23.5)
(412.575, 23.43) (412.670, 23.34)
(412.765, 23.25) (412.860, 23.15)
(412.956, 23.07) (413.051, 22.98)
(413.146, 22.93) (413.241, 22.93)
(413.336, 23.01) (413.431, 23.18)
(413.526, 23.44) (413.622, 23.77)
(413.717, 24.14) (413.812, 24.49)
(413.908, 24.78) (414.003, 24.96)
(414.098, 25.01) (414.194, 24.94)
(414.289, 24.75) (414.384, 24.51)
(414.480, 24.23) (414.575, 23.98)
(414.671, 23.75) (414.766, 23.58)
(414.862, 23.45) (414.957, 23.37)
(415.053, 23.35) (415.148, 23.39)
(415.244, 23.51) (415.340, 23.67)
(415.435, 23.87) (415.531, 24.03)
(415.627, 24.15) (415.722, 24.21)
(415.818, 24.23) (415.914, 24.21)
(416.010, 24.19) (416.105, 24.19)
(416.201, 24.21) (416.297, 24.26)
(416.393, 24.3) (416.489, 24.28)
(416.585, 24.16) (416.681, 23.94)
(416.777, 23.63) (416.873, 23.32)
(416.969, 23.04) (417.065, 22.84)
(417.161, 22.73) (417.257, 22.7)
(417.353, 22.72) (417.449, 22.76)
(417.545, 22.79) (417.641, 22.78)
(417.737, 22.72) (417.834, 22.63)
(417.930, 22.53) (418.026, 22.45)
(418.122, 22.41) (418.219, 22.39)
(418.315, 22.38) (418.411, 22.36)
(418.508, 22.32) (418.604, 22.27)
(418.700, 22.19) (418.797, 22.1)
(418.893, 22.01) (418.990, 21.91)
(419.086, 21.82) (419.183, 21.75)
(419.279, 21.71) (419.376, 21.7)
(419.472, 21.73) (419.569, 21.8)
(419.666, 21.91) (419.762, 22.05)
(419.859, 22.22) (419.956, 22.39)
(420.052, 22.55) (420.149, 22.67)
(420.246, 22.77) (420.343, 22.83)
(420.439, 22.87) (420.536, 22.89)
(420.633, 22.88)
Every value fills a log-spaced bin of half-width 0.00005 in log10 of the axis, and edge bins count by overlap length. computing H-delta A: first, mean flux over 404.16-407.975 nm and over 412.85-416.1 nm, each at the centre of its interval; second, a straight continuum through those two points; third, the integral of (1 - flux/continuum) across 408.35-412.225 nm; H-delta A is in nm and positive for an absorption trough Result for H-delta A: 0.12 nm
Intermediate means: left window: 23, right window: 23.9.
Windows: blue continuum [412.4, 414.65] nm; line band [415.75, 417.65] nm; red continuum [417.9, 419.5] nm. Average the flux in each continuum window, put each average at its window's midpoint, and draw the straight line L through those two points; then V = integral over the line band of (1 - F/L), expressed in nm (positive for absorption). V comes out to -0.07 nm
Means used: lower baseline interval 23.8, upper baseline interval 22.1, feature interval 23.6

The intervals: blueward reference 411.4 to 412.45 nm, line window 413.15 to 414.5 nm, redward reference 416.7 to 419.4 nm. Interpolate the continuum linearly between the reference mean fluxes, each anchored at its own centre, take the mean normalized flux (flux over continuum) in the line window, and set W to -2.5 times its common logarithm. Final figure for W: -0.058 mag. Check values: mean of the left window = 23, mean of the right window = 22.5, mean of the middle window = 24.1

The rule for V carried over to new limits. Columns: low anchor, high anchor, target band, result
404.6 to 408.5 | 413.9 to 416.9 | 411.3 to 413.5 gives 0.06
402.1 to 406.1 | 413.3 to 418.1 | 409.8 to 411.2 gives 0.06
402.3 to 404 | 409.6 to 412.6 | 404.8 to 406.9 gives -0.07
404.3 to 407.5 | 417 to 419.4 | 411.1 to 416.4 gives -0.23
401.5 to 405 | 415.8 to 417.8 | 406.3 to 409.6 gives -0.02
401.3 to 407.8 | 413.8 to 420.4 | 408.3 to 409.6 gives -0.01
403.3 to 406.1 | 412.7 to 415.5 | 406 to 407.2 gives 0.01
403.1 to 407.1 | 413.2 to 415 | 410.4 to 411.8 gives 0.07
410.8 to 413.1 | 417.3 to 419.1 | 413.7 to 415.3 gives -0.10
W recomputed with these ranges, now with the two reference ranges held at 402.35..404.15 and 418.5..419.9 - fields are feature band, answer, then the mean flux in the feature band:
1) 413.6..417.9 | -0.08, 23.8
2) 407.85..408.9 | -0.03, 22.8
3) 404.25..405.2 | -0.04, 23.1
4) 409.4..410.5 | -0.01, 22.4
